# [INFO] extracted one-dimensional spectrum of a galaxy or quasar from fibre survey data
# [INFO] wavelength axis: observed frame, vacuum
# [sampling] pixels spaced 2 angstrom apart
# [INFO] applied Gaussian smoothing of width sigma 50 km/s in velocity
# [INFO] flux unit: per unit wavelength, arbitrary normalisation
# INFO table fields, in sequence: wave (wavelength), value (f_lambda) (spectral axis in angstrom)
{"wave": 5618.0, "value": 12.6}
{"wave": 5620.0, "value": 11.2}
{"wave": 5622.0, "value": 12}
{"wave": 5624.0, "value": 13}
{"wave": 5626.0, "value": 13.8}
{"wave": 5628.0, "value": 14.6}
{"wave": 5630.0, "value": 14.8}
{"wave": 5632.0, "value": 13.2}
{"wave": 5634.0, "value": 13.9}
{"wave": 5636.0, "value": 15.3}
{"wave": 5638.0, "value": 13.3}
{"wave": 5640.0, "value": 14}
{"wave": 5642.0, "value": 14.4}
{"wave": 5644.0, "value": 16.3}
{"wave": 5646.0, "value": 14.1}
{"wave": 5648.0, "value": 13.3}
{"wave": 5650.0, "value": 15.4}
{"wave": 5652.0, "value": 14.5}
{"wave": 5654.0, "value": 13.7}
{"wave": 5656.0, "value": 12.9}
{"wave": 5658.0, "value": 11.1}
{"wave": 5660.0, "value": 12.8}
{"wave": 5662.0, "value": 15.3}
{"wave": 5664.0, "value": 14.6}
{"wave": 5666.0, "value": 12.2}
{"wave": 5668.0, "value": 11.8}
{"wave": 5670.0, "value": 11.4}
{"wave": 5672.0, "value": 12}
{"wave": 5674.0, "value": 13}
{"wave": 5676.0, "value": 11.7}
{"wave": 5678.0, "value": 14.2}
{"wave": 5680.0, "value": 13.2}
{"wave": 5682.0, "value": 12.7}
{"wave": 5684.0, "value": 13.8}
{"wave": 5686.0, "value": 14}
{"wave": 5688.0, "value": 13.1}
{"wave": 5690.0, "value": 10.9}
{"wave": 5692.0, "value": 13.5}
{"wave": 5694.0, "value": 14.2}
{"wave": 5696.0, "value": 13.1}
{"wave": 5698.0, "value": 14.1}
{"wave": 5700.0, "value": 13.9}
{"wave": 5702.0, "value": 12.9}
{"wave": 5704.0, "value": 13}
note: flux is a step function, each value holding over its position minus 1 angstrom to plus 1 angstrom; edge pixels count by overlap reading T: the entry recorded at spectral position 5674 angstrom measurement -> 13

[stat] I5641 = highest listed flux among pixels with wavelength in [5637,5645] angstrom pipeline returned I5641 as 16.3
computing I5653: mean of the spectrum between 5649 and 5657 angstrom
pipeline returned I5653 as 14.1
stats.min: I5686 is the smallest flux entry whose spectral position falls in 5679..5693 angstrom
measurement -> 10.9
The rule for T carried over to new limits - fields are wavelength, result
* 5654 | 13.7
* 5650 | 15.4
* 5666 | 12.2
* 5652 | 14.5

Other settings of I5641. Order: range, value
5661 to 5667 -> 15.3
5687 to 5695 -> 14.2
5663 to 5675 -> 14.6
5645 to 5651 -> 15.4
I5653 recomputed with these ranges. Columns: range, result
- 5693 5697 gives 13.6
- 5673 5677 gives 12.3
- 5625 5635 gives 14.1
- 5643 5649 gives 14.6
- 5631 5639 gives 13.9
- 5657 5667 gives 13.2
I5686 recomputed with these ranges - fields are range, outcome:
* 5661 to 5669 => 11.8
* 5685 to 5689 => 13.1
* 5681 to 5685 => 12.7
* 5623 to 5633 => 13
